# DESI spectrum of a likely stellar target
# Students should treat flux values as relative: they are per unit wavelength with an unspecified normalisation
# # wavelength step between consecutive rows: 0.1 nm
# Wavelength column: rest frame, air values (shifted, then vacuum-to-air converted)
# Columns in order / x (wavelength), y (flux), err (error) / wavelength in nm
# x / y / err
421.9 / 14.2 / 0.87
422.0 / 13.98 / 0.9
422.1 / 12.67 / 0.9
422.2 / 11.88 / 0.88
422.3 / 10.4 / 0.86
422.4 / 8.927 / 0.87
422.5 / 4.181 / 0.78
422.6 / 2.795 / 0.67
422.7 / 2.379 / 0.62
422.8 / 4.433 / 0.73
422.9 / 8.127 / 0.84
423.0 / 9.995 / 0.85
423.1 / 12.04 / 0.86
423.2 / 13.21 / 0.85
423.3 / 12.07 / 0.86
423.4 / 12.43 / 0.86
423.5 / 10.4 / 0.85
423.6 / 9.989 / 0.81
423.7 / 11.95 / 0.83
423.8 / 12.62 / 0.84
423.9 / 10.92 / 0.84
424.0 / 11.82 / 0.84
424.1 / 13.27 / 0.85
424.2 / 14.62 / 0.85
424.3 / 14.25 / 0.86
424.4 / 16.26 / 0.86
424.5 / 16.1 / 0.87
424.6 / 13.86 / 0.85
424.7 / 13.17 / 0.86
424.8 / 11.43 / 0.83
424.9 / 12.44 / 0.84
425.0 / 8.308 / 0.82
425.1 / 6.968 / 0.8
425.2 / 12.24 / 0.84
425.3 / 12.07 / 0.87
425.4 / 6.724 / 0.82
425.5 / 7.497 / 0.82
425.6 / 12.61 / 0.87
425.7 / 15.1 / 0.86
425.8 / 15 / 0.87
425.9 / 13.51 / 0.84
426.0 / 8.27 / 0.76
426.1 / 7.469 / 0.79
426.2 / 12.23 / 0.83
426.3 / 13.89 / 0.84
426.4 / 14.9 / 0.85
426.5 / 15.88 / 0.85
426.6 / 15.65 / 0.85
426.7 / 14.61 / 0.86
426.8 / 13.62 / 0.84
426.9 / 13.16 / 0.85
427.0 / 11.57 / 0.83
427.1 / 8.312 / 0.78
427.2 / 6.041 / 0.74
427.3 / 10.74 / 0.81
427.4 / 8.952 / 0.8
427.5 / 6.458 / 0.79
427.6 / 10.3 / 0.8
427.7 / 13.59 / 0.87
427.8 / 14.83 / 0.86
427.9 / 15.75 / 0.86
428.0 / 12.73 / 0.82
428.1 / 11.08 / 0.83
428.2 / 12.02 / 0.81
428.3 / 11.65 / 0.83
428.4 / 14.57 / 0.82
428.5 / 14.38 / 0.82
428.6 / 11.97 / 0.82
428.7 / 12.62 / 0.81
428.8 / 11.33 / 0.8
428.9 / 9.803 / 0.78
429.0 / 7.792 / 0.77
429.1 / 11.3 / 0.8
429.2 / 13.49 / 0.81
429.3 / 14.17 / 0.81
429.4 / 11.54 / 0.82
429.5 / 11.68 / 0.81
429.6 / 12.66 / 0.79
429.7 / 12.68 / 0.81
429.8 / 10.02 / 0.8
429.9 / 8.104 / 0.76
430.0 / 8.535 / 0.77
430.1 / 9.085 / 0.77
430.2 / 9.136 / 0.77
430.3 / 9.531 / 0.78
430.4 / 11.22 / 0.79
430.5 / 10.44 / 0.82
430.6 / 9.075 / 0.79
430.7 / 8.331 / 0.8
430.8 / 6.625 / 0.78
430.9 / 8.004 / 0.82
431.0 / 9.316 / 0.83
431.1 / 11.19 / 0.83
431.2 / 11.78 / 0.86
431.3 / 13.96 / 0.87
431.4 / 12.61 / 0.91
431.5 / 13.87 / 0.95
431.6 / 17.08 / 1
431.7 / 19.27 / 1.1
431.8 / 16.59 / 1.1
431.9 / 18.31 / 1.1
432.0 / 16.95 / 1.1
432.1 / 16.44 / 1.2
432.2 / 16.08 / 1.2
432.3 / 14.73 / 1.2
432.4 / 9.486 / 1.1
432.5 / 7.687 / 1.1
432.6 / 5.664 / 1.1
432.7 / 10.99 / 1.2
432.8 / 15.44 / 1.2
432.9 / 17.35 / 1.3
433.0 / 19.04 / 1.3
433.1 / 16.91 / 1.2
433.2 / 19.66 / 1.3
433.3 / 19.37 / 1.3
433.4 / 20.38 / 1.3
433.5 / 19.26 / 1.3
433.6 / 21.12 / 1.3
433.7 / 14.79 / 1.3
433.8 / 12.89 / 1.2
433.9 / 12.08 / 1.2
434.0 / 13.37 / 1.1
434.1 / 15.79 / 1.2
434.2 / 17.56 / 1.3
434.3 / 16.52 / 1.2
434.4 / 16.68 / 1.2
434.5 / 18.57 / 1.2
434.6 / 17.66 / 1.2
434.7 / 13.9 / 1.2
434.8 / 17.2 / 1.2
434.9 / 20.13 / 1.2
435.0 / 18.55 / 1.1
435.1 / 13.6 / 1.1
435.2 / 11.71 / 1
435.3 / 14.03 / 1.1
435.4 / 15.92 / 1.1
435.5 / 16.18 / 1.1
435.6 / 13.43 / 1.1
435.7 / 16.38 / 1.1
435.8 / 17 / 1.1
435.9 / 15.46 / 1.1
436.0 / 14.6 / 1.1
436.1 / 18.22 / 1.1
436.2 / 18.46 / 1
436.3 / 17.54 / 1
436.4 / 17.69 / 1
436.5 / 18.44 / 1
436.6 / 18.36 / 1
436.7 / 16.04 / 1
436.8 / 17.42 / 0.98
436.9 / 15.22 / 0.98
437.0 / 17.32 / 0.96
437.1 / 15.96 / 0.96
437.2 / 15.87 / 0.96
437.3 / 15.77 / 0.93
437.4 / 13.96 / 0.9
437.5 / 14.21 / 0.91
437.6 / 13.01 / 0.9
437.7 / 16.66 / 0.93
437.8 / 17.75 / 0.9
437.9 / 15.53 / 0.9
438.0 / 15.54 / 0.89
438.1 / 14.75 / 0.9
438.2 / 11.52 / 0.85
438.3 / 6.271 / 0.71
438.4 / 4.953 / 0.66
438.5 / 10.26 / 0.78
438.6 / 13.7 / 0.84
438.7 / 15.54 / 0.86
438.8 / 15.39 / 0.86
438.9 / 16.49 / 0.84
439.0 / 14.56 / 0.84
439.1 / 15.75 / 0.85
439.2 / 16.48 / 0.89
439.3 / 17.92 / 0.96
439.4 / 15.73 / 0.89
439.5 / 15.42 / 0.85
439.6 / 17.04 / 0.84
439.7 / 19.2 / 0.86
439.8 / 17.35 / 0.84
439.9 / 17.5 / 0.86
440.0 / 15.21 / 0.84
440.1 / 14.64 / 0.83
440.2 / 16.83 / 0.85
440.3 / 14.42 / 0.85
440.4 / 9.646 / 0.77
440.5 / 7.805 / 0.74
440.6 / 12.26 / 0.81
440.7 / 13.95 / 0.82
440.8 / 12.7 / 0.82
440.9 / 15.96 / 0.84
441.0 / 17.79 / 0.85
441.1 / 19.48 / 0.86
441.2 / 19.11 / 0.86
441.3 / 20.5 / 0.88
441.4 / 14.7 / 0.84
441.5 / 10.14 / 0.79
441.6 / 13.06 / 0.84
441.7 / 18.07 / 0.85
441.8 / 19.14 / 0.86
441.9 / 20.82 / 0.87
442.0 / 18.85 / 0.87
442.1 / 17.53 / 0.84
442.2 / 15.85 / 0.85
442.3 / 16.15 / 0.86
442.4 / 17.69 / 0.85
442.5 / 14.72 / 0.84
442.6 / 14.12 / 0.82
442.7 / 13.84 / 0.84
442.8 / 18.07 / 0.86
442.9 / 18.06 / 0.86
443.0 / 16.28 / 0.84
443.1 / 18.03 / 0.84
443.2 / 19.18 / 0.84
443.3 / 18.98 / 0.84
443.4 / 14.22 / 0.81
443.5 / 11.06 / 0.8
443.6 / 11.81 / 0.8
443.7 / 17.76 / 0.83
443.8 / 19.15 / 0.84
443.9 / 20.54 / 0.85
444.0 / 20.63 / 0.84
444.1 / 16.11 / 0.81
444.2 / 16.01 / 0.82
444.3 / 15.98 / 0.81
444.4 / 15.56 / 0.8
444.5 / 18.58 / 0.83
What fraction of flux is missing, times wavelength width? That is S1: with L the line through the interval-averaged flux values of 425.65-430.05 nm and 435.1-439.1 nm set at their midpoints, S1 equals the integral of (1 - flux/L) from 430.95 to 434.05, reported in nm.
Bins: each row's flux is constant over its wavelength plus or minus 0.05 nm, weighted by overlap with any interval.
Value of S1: -0.335 nm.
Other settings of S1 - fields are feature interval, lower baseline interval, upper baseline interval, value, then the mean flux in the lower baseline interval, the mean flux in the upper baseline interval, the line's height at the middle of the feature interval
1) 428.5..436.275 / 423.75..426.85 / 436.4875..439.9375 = 0.06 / 12.5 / 15.2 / 14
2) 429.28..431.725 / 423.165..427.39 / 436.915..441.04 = 0.37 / 12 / 14.6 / 13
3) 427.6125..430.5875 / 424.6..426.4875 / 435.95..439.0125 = 0.22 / 11.5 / 15.1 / 12.6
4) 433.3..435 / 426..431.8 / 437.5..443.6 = -0.46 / 11.6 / 15.3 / 13.3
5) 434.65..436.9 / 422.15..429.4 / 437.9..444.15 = -0.35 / 11.4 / 15.6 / 14.1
